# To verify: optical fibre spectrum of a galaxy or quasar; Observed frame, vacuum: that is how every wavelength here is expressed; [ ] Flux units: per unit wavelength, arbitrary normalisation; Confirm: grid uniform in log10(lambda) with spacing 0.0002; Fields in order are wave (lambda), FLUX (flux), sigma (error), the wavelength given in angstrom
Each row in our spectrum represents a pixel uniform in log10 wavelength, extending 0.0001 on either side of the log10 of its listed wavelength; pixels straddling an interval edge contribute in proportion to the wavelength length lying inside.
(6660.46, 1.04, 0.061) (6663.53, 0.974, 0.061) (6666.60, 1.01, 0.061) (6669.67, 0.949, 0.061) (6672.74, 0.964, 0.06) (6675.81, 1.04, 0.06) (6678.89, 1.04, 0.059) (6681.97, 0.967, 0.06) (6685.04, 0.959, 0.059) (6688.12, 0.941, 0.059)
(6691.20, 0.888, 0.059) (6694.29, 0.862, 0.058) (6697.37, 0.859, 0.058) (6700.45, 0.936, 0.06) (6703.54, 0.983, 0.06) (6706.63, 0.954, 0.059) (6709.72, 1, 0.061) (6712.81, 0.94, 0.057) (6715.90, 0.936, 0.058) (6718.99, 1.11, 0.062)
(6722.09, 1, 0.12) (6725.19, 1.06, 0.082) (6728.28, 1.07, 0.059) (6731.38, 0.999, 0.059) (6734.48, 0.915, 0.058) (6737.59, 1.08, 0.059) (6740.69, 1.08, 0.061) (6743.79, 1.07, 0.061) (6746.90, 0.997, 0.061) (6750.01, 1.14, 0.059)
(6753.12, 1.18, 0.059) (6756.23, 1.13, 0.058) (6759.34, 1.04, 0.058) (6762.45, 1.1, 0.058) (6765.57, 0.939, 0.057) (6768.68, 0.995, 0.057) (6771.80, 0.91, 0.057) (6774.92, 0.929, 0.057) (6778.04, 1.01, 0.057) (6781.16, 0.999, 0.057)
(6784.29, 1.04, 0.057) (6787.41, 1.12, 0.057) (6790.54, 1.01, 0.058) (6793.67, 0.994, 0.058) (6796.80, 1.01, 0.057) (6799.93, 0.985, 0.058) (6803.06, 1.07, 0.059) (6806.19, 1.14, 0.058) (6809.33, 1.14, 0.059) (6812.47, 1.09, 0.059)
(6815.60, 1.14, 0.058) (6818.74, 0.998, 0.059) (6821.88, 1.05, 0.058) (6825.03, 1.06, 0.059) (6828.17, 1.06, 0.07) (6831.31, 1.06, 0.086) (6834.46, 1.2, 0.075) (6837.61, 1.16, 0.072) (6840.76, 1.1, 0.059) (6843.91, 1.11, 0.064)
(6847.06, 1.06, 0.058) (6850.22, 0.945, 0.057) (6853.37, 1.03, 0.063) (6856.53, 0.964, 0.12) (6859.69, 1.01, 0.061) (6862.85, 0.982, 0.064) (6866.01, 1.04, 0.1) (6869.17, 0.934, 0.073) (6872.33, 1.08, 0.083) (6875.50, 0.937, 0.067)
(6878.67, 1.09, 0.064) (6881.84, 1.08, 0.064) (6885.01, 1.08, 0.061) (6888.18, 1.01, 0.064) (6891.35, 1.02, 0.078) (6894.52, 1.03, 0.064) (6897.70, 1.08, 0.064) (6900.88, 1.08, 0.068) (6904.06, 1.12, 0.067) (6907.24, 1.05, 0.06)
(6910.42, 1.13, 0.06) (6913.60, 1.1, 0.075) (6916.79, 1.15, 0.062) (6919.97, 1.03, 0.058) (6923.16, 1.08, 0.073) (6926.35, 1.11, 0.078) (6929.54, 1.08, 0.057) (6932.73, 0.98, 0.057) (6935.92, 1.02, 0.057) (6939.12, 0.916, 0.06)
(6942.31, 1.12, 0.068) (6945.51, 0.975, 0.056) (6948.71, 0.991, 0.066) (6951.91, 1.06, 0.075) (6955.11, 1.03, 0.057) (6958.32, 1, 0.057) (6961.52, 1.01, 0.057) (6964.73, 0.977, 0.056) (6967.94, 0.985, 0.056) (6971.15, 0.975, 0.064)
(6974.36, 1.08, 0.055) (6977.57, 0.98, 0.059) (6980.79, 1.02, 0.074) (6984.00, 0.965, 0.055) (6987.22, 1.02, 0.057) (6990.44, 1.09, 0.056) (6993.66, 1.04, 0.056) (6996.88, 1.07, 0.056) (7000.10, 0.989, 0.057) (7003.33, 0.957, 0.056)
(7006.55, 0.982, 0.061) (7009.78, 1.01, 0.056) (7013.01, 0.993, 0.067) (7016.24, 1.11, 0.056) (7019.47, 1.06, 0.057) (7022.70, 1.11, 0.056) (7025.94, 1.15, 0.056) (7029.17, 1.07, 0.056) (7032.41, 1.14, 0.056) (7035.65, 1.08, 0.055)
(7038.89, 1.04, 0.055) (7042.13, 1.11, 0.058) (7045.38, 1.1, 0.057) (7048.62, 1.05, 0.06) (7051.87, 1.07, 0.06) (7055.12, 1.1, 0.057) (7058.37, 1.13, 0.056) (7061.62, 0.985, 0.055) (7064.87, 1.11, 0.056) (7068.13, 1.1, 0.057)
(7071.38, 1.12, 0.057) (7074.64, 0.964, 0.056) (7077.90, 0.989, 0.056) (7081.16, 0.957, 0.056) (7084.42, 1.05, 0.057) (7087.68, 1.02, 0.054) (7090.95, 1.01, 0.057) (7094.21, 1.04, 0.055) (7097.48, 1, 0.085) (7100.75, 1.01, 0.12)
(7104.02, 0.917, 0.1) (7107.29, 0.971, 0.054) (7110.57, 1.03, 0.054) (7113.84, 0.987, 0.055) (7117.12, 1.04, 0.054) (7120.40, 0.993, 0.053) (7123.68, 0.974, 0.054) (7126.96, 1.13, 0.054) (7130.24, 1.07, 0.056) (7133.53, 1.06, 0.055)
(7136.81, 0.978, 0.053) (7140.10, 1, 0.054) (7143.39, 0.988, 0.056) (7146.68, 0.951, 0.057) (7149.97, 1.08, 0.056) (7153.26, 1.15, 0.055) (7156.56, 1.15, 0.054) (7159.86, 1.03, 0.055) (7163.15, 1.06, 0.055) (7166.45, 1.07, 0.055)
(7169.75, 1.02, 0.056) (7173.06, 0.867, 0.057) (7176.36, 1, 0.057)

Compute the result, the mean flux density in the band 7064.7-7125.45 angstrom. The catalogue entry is 1.01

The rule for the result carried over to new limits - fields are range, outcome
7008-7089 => 1.06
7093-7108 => 0.987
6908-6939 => 1.07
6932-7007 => 1.01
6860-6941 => 1.05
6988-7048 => 1.06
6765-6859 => 1.04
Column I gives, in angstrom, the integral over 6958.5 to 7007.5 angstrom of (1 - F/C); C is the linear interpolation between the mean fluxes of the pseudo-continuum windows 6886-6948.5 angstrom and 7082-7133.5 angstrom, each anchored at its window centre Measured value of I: 1.54 angstrom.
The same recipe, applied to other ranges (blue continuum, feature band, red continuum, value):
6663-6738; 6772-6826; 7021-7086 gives -2.2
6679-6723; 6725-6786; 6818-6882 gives -2.9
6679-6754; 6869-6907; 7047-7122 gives -1.4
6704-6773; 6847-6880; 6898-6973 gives 1.1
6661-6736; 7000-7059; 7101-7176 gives -3.3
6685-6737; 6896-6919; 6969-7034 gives -1.9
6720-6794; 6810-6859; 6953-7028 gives -1.7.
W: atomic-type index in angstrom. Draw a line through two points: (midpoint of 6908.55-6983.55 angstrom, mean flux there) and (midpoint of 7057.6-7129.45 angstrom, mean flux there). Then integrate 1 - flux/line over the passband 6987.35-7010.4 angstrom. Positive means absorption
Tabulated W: 0.22 angstrom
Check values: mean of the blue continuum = 1.03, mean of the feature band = 1.02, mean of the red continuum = 1.02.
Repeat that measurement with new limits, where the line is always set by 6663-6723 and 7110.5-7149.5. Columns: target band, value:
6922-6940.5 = -0.69 angstrom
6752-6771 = -1.60 angstrom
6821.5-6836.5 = -1.67 angstrom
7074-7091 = 0.22 angstrom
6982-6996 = -0.41 angstrom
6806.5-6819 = -1.62 angstrom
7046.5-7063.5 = -1.00 angstrom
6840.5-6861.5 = -0.90 angstrom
